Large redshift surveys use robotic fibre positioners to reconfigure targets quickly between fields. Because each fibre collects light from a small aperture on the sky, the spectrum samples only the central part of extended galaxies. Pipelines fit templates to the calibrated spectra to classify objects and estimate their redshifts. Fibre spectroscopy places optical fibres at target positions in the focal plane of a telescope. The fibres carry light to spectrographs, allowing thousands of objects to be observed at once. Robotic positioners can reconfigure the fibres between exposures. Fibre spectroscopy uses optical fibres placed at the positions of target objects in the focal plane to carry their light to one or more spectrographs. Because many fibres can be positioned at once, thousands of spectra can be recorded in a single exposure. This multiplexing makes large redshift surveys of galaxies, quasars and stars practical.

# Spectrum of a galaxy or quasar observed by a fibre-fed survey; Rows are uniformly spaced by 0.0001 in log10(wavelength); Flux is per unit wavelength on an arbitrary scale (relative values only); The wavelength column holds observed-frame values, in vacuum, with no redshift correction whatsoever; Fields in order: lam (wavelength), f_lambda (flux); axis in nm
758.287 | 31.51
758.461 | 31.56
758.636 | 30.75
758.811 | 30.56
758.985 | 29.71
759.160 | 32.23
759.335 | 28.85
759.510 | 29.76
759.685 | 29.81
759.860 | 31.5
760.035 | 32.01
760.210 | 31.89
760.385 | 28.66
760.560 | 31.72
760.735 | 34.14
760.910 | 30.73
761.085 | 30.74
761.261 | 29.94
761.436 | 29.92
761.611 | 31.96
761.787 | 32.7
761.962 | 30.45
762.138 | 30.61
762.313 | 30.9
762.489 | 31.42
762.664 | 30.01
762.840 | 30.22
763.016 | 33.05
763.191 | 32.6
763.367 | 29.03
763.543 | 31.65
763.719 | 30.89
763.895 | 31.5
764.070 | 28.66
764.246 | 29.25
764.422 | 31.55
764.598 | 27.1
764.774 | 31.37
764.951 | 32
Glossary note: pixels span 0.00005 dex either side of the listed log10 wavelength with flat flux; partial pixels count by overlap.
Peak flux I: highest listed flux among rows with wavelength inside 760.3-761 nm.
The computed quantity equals 34.14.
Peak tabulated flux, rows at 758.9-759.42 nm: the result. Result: 32.23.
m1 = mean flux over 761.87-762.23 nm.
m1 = 30.6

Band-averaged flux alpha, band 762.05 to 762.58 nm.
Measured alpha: 31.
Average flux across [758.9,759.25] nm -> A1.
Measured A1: 30.9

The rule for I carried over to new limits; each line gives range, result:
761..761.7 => 31.96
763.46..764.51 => 31.65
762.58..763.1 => 33.05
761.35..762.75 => 32.7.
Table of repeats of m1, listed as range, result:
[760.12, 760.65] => 30.8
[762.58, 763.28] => 31.5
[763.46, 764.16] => 30.7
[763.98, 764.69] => 29.2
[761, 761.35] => 30.3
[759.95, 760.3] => 31.9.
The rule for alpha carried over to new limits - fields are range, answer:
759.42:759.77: 29.8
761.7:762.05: 31.6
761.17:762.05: 31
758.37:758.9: 31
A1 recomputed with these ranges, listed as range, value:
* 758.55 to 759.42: 30.4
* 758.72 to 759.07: 30.2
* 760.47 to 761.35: 31.5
